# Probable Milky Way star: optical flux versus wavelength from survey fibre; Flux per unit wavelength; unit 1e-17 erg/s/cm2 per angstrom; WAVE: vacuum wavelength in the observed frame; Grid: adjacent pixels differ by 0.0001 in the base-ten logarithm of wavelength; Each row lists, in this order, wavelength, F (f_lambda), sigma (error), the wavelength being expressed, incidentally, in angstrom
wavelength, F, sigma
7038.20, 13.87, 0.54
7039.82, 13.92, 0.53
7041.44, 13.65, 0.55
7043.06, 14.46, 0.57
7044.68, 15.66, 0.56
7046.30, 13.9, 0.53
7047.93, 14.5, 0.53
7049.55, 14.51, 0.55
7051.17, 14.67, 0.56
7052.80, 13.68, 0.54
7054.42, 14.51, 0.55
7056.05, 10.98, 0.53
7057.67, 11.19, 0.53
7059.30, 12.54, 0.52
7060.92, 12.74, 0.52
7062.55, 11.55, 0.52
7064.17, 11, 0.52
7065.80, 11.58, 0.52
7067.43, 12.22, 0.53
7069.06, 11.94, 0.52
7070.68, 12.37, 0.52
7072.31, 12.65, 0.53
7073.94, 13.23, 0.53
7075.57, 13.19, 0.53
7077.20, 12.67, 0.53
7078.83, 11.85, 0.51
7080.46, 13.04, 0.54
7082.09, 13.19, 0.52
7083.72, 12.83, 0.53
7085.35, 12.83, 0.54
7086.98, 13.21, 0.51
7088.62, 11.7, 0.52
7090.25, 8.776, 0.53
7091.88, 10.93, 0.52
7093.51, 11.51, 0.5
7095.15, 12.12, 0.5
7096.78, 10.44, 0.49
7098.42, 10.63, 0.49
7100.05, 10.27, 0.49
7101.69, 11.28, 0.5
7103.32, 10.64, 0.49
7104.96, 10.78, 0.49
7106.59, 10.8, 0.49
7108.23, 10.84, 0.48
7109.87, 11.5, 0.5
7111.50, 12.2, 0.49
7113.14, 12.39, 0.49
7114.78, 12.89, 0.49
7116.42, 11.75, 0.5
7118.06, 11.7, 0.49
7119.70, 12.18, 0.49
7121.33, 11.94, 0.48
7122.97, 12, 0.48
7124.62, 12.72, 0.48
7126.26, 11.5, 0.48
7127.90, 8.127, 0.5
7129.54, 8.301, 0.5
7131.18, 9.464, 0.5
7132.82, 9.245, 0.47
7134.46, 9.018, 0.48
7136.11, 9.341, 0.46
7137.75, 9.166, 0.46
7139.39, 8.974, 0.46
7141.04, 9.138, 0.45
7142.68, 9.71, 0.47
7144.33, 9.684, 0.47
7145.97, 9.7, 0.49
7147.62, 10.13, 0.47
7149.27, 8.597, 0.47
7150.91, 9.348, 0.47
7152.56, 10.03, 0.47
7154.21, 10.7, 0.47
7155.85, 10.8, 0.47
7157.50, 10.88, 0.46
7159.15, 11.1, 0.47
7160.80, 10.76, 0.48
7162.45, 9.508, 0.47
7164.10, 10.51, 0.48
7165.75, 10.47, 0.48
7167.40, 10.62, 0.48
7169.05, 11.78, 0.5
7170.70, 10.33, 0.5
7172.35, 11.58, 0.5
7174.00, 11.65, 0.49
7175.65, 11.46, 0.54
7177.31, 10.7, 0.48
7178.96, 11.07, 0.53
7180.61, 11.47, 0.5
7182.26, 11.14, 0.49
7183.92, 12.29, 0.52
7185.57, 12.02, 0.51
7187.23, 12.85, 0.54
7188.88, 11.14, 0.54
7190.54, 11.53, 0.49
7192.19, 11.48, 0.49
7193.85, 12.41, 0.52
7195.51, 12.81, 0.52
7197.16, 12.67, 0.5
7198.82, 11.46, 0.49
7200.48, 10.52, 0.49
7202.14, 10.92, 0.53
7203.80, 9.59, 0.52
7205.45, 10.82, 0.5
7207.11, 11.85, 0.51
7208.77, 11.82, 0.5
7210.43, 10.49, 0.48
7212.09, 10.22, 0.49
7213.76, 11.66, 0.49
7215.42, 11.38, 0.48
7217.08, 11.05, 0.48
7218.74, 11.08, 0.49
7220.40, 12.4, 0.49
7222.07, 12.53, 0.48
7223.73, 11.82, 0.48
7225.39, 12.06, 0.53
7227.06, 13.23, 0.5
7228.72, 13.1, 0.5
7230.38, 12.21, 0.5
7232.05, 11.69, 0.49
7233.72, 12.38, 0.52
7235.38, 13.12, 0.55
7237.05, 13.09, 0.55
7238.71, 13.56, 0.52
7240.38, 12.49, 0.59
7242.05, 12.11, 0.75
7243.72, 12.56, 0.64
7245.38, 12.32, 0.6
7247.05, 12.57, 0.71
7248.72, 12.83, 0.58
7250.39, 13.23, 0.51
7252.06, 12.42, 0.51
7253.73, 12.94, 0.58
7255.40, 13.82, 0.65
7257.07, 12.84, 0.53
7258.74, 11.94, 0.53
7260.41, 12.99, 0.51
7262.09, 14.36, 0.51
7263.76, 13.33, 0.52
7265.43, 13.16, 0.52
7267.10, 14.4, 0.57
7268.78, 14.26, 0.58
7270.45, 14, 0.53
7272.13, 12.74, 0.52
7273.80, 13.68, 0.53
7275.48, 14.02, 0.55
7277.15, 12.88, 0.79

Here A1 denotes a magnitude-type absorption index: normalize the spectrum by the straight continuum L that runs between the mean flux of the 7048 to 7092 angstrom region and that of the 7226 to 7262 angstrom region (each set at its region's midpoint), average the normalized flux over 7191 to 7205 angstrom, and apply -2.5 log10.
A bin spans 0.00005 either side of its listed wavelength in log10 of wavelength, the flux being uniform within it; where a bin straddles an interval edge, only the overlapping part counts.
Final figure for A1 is 0.11 mag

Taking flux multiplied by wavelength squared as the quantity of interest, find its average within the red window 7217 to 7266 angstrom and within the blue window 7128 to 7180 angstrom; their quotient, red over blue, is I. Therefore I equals 1.28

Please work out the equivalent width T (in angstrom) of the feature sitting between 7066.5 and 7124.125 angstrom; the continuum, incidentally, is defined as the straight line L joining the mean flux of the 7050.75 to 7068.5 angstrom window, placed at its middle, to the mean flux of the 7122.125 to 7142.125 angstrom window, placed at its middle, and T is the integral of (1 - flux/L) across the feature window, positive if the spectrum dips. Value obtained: -4.1 angstrom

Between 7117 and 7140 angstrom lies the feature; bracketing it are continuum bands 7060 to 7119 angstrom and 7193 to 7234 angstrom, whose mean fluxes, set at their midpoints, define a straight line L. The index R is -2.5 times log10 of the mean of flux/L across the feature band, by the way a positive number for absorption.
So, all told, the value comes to 0.15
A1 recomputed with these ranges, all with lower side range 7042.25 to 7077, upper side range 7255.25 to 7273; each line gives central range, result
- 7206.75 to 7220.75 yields 0.18 mag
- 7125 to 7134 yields 0.35 mag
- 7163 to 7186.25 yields 0.18 mag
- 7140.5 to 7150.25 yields 0.35 mag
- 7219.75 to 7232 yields 0.08 mag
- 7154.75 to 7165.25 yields 0.24 mag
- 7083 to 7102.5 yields 0.15 mag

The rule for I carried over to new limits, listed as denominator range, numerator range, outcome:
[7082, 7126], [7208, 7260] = 1.10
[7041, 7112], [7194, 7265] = 1.04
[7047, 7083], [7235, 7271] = 1.09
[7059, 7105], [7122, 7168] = 0.86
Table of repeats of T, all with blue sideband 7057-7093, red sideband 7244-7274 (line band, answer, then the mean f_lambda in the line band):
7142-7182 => 6.67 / 10.5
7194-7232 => 3.80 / 11.6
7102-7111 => 0.98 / 11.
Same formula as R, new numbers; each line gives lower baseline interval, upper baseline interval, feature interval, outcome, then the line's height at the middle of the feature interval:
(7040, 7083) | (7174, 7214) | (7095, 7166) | 0.160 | 12.2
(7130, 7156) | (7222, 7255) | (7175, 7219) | -0.014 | 11.3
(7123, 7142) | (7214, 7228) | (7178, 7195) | -0.067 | 11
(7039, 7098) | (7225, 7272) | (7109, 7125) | 0.055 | 12.7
